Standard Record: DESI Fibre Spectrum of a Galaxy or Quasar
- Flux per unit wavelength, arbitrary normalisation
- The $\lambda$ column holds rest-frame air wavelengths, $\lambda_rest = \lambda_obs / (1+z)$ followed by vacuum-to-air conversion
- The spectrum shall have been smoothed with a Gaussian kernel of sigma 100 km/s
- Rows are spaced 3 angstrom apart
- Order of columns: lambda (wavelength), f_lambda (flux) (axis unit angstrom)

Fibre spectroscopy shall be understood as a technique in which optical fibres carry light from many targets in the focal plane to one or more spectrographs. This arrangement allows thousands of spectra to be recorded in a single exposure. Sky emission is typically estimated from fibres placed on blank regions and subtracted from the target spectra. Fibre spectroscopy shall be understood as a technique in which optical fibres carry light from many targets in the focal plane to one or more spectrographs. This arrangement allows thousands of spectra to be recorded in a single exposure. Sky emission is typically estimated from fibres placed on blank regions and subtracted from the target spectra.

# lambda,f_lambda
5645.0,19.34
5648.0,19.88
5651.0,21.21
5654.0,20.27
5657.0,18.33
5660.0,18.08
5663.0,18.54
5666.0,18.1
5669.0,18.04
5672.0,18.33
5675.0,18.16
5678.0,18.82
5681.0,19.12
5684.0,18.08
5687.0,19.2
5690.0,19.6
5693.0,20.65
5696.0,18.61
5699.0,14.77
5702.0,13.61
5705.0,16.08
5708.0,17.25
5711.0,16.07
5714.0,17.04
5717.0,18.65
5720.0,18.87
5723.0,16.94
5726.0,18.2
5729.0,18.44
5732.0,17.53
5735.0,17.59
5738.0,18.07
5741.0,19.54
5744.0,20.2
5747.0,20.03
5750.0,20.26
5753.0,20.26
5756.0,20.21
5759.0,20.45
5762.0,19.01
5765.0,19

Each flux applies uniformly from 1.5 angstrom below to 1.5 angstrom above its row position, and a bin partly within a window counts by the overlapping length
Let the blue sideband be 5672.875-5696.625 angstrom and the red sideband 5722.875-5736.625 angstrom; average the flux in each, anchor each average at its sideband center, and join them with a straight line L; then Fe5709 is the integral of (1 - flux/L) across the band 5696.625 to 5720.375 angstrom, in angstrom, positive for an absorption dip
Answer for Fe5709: 2.4 angstrom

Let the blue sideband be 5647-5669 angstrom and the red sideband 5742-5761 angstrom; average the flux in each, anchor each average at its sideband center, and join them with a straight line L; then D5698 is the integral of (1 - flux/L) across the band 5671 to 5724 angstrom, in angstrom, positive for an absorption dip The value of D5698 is 4.8 angstrom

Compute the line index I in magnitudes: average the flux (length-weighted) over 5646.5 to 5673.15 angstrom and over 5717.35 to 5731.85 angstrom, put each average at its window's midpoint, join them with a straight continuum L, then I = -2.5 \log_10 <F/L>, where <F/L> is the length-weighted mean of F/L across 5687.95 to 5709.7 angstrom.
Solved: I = 0.07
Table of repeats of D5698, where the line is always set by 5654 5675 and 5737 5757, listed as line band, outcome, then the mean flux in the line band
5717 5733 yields 1.13 angstrom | 18.1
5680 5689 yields -0.05 angstrom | 18.8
